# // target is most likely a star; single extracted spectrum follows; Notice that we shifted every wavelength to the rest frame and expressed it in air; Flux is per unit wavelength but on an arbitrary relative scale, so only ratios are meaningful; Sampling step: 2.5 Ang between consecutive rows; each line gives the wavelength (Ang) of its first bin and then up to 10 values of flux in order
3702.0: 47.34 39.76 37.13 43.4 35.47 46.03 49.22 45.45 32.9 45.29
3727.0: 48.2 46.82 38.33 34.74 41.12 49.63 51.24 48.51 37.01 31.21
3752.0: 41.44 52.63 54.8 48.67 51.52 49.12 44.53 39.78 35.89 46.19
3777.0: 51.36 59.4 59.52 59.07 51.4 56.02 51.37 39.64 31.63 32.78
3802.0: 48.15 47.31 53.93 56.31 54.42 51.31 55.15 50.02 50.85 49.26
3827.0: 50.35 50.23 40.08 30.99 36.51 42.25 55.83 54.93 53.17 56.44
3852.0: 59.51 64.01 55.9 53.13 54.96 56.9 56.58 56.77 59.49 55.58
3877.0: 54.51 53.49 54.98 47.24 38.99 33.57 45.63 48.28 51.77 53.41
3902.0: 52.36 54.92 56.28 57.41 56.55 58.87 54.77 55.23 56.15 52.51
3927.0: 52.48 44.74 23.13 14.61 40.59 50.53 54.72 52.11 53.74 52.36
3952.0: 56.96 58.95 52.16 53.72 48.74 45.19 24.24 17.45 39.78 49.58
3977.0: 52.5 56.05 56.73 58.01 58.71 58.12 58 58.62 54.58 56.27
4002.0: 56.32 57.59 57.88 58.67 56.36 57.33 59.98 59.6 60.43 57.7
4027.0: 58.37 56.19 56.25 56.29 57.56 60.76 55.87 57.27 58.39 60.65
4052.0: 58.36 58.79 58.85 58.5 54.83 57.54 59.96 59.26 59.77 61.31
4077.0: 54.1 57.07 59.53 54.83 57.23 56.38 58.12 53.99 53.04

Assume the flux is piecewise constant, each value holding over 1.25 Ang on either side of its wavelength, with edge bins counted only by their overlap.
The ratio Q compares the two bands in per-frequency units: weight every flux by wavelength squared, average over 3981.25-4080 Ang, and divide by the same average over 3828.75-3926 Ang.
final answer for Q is 1.20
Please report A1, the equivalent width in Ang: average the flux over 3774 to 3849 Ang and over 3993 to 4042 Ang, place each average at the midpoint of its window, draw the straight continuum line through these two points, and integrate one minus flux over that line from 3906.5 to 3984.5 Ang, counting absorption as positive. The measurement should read 8.8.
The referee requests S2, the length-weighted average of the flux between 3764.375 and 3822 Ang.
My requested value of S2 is 48.9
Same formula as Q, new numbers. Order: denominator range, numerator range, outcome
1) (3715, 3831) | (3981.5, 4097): 1.40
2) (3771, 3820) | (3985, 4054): 1.31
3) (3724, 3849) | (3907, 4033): 1.21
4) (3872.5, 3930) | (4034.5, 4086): 1.21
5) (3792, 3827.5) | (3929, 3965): 1.05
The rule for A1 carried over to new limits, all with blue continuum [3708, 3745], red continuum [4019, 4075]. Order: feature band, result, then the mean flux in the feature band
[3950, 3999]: 3.99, 50.5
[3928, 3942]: 4.31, 36.8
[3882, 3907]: 1.54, 48.2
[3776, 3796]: -2.98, 53.2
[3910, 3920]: -0.82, 56.5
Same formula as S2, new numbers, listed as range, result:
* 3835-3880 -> 54.1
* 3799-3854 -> 49.5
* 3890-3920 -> 53.2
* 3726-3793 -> 47.4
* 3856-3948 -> 50.6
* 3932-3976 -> 44.4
